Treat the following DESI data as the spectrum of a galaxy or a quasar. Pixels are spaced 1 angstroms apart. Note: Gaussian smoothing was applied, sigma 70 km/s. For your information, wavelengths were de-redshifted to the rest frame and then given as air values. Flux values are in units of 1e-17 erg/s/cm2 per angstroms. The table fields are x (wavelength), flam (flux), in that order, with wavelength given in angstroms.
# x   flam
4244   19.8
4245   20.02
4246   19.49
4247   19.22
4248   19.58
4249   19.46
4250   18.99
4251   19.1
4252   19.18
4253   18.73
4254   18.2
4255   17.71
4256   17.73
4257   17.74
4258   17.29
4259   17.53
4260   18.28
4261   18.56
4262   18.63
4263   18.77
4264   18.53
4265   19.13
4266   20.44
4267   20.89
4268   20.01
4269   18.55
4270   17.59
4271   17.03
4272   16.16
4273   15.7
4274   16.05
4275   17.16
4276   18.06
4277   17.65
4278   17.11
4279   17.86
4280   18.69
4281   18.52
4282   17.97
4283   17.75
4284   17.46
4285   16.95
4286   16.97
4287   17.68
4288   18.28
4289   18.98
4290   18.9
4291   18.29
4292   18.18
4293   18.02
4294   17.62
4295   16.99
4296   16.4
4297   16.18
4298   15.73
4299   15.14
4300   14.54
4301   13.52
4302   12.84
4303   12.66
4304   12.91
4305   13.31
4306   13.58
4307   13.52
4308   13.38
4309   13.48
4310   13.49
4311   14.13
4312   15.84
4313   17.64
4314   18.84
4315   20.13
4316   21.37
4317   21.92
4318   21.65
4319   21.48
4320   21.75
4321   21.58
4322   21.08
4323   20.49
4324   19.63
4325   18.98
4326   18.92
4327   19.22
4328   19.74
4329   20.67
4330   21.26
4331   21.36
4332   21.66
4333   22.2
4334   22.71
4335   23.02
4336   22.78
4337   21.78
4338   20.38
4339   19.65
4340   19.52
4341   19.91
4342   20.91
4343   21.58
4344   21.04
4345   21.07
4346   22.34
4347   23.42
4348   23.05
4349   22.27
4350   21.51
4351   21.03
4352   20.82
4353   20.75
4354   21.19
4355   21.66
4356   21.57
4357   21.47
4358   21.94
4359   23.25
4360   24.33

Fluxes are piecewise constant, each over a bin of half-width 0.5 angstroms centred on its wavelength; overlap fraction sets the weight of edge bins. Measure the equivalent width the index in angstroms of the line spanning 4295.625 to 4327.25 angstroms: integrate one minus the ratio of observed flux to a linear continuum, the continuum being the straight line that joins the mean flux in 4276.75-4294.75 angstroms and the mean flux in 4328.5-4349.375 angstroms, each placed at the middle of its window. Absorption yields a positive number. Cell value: 4.36 angstroms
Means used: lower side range 17.9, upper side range 21.5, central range 17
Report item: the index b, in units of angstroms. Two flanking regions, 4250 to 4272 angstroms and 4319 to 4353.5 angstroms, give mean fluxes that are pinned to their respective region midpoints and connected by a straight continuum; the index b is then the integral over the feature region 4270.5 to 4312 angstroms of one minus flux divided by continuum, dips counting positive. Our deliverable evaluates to 7.0 angstroms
